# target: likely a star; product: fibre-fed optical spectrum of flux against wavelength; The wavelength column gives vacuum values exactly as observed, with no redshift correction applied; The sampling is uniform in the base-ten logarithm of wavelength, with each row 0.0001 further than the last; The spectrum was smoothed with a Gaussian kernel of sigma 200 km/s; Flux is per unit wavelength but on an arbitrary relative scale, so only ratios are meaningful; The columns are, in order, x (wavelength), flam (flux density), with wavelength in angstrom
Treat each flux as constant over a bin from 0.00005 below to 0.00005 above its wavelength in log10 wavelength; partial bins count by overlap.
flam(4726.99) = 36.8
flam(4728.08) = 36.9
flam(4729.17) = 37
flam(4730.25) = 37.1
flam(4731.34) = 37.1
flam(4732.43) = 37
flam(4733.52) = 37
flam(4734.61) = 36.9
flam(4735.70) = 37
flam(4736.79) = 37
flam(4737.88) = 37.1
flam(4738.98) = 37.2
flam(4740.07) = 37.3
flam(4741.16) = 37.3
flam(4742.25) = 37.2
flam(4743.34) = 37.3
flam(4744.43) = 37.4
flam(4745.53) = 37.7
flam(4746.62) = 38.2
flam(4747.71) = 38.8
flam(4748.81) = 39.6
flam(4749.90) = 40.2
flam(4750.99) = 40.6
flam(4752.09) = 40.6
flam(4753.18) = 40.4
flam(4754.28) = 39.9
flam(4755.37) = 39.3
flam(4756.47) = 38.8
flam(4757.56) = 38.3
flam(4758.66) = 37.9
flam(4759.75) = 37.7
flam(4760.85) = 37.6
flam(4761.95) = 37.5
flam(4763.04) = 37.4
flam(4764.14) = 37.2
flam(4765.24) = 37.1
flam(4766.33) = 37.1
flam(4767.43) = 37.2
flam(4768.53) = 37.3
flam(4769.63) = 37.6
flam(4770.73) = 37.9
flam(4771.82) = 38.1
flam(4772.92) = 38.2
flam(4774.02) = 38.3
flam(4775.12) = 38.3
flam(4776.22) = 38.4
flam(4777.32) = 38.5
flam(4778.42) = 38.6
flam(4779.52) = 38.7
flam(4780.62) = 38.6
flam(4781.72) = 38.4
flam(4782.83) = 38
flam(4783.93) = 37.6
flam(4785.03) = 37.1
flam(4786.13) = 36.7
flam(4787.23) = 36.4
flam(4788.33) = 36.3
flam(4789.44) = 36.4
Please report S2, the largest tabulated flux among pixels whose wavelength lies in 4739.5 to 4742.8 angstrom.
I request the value 37.3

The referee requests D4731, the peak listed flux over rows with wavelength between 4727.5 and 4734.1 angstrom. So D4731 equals 37.1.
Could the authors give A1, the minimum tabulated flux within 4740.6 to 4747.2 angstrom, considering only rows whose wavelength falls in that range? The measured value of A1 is 37.2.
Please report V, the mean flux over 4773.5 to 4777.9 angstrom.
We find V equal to 38.4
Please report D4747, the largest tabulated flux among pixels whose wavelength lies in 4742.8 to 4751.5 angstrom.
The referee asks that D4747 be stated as 40.6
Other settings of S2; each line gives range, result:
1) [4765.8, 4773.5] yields 38.2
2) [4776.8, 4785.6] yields 38.7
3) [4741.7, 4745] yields 37.4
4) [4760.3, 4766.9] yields 37.6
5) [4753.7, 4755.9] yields 39.9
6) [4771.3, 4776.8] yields 38.4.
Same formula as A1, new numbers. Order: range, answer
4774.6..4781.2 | 38.3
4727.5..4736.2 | 36.9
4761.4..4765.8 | 37.1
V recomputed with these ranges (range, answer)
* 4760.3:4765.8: 37.4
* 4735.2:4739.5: 37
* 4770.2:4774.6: 38.2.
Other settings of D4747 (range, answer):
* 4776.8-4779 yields 38.6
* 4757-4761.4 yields 38.3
